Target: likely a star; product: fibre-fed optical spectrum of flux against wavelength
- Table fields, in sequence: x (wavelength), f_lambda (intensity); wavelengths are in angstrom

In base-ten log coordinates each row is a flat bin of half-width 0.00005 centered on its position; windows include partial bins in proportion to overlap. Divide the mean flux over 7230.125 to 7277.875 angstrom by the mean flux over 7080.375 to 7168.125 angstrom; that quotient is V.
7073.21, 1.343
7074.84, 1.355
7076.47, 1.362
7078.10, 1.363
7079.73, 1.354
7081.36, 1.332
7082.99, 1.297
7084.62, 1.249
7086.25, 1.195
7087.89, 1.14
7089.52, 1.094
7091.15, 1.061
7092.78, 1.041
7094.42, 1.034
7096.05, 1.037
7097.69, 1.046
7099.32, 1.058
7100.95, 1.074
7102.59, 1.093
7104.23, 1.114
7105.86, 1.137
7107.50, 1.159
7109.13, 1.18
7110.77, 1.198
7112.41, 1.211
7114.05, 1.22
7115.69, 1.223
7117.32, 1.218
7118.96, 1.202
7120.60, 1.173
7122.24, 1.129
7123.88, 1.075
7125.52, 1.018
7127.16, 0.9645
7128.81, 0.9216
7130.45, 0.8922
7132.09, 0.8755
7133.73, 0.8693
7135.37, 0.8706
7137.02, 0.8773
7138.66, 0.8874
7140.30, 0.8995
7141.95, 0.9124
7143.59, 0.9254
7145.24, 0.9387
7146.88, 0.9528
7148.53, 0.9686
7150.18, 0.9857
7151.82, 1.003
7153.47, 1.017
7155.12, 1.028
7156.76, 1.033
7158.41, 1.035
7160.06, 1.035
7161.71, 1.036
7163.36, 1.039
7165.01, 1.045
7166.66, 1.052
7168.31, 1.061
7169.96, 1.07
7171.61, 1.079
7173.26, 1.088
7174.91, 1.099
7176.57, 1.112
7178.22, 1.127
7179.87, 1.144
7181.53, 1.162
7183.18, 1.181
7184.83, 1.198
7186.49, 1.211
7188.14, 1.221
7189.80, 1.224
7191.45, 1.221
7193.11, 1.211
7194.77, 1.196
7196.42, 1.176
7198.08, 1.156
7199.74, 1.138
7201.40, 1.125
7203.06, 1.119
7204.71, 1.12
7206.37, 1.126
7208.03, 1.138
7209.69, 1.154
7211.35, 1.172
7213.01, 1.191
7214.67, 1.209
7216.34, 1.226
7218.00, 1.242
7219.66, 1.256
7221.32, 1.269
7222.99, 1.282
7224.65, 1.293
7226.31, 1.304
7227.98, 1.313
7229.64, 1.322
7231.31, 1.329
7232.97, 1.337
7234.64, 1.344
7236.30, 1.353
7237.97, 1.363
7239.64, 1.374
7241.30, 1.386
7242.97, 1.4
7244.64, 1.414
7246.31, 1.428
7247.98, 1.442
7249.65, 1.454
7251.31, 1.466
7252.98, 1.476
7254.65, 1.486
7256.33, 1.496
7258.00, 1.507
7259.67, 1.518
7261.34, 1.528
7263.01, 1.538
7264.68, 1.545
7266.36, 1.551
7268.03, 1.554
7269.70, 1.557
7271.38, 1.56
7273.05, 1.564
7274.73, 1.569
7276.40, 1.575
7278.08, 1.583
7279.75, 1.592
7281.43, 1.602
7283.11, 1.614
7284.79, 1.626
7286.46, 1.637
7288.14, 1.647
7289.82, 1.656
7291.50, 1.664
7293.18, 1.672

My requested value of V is 1.4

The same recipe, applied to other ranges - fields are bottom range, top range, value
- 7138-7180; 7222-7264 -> 1.38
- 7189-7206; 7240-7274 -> 1.28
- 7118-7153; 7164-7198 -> 1.18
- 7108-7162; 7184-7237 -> 1.20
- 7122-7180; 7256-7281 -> 1.55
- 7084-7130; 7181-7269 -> 1.18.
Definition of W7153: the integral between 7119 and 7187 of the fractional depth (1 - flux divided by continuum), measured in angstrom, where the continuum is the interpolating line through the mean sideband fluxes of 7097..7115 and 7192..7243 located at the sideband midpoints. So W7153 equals 9.0 angstrom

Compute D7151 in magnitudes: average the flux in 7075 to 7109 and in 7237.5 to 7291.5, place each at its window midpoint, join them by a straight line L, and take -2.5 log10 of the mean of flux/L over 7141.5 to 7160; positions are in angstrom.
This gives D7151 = 0.29 mag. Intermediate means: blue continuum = 1.17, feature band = 0.986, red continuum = 1.53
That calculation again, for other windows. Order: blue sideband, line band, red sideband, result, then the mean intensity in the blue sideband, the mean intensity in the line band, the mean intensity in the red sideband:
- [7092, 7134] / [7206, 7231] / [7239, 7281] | 0.12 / 1.09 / 1.24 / 1.5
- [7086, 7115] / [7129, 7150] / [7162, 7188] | 0.22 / 1.11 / 0.909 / 1.11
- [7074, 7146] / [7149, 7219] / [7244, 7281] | 0.16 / 1.1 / 1.12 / 1.52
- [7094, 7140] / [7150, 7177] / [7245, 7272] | 0.15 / 1.06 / 1.05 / 1.5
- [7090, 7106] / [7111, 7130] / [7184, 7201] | -0.02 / 1.07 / 1.12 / 1.19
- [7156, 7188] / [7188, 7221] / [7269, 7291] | 0.06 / 1.1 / 1.18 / 1.6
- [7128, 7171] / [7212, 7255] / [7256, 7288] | 0.03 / 0.971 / 1.34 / 1.57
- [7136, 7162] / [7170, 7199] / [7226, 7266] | -0.03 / 0.969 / 1.16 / 1.42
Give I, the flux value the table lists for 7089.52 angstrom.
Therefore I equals 1.094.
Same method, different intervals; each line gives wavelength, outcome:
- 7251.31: 1.466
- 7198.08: 1.156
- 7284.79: 1.626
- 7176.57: 1.112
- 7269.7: 1.557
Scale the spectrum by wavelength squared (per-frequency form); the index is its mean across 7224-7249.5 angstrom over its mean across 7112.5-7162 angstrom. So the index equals 1.4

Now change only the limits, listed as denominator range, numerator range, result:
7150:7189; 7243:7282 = 1.43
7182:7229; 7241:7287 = 1.29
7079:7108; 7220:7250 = 1.24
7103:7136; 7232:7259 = 1.36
